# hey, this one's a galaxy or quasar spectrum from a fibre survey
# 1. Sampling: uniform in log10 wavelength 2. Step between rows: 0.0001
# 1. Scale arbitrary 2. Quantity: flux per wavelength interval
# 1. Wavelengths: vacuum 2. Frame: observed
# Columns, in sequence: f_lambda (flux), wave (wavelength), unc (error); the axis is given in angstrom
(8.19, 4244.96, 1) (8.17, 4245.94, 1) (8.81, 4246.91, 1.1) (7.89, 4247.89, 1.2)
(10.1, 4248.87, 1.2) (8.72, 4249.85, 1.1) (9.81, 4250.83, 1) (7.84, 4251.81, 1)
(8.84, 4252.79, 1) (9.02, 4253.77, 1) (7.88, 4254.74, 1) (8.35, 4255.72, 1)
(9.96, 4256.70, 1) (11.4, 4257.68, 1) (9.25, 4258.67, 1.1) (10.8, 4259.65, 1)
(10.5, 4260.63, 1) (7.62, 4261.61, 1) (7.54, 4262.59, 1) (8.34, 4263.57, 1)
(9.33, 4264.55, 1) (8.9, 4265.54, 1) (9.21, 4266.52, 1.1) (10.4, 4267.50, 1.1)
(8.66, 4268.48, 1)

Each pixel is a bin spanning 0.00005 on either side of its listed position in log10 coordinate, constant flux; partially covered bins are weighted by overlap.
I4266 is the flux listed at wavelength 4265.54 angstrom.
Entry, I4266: 8.9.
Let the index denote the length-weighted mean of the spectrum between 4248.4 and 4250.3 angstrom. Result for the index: 9.41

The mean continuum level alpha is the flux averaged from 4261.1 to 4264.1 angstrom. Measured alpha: 7.89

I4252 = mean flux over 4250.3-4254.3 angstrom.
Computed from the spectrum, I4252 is 8.88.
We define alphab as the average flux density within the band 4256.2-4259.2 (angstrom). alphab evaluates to 10.2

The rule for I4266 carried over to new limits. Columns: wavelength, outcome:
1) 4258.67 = 9.25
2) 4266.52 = 9.21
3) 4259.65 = 10.8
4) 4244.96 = 8.19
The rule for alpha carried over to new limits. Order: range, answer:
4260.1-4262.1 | 9.11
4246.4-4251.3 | 9.06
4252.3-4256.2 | 8.54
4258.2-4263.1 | 9.15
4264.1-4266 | 9.08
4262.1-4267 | 8.66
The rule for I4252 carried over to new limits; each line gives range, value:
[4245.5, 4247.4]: 8.53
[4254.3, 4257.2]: 8.75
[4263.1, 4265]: 8.84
